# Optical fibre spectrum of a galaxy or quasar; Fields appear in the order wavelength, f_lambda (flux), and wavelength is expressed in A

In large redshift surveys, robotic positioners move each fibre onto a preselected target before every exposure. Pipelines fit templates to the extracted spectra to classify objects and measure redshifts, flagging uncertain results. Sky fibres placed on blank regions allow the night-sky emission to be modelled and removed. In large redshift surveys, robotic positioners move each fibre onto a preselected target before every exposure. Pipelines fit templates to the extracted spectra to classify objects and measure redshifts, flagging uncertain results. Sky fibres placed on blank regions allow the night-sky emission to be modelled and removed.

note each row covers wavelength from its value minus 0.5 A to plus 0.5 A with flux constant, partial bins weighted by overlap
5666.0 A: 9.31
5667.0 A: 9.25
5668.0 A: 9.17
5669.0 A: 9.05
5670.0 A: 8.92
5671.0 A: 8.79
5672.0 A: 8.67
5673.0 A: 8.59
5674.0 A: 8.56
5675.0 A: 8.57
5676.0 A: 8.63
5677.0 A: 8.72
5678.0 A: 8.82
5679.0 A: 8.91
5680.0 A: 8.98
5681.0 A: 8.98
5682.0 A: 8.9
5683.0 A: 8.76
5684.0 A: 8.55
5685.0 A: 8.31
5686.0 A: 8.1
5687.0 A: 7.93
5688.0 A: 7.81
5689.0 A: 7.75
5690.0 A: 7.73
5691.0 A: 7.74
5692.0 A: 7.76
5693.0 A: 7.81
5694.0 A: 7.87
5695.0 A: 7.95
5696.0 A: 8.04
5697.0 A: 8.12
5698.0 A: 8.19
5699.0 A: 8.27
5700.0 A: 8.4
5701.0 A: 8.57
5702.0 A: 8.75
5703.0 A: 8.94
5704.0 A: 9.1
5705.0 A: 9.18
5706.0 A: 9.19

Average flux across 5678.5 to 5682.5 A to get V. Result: 8.94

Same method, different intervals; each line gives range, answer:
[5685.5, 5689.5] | 7.9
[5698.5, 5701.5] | 8.41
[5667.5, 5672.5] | 8.92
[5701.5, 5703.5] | 8.84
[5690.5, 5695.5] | 7.83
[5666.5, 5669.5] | 9.16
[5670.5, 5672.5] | 8.73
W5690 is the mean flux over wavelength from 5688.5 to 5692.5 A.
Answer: 7.75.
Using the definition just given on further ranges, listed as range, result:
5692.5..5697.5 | 7.96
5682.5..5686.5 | 8.43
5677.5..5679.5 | 8.87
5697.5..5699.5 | 8.23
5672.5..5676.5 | 8.59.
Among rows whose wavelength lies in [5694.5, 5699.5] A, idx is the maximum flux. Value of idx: 8.27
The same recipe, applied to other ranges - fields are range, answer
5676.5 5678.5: 8.82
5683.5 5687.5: 8.55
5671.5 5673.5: 8.67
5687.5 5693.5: 7.81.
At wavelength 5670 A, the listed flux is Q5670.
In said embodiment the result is 8.92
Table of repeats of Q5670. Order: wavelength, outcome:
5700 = 8.4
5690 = 7.73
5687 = 7.93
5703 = 8.94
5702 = 8.75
